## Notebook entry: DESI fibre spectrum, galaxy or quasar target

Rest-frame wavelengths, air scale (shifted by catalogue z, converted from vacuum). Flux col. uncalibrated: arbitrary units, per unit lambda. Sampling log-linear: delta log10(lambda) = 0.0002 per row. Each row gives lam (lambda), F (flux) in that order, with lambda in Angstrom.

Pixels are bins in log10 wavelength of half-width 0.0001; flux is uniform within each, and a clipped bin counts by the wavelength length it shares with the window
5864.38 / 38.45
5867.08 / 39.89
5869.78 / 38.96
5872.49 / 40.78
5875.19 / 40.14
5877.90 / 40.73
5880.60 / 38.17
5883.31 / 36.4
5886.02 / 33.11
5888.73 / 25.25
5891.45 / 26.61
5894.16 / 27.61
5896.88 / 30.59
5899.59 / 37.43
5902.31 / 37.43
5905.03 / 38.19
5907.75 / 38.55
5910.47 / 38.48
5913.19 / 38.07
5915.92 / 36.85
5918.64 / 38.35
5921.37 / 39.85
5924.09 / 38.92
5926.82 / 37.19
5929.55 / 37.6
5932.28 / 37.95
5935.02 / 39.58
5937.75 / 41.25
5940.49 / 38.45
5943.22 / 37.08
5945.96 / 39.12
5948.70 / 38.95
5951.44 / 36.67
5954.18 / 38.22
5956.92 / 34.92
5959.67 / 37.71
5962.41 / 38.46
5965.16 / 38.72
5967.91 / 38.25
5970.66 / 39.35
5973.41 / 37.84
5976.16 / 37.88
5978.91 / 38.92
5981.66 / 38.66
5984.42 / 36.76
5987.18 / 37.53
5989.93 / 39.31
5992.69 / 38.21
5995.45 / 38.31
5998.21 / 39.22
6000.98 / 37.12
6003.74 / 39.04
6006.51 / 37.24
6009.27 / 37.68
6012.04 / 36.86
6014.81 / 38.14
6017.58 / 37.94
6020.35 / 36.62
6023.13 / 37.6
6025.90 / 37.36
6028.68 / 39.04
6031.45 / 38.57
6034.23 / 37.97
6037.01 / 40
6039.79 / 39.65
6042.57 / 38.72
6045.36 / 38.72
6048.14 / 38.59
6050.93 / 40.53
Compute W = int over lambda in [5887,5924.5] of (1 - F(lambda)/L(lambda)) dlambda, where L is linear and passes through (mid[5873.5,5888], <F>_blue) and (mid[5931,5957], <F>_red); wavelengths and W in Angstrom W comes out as 2.7 Angstrom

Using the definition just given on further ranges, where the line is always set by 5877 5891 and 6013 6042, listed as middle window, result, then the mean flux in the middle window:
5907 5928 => -1.97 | 38.3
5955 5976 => -0.84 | 37.9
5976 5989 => -0.37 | 38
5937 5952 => -1.16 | 38.6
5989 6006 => -0.48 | 38.4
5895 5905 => -0.19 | 35.2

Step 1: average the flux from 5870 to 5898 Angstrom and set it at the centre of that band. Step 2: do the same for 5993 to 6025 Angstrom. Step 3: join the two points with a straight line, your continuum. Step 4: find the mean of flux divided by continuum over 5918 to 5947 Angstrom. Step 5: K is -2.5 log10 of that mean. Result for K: -0.09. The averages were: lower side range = 34.2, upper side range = 37.8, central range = 38.7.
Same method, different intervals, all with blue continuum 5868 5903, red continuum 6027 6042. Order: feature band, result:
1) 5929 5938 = -0.08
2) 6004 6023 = 0.03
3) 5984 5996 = -0.01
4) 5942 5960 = -0.02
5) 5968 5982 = -0.03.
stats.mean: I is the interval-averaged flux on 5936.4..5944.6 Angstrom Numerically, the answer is 38.9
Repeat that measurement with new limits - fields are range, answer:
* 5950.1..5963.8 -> 37.2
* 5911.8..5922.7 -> 38.3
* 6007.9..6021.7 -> 37.4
